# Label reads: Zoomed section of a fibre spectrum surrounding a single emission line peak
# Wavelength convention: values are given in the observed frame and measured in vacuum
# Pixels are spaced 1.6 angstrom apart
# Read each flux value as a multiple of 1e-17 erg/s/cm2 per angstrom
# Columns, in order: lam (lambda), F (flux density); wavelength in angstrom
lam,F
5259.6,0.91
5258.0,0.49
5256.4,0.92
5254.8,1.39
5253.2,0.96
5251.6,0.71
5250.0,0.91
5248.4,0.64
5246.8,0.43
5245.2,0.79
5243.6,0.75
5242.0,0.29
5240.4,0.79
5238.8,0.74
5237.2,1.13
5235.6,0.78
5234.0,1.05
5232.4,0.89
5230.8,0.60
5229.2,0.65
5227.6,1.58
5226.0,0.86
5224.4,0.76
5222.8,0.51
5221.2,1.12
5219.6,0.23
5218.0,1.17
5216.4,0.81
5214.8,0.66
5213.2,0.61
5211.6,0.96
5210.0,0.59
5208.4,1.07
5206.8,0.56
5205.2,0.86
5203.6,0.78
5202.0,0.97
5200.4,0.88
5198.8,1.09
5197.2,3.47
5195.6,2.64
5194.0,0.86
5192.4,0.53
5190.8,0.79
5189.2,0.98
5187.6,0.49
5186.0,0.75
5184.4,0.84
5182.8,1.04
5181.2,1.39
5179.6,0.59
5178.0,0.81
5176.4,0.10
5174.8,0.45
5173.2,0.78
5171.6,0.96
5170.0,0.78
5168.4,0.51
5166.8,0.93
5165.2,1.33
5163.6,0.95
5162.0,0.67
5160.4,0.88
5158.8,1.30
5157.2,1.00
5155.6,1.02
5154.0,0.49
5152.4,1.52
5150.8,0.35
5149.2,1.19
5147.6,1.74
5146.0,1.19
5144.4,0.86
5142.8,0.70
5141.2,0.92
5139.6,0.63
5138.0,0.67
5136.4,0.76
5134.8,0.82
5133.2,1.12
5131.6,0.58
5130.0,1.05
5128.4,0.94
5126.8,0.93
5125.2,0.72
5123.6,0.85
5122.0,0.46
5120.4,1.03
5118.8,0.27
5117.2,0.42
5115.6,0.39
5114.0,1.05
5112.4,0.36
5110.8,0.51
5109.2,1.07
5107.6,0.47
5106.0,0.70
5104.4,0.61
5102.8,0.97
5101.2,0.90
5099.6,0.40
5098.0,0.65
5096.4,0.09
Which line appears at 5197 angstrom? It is [O III]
